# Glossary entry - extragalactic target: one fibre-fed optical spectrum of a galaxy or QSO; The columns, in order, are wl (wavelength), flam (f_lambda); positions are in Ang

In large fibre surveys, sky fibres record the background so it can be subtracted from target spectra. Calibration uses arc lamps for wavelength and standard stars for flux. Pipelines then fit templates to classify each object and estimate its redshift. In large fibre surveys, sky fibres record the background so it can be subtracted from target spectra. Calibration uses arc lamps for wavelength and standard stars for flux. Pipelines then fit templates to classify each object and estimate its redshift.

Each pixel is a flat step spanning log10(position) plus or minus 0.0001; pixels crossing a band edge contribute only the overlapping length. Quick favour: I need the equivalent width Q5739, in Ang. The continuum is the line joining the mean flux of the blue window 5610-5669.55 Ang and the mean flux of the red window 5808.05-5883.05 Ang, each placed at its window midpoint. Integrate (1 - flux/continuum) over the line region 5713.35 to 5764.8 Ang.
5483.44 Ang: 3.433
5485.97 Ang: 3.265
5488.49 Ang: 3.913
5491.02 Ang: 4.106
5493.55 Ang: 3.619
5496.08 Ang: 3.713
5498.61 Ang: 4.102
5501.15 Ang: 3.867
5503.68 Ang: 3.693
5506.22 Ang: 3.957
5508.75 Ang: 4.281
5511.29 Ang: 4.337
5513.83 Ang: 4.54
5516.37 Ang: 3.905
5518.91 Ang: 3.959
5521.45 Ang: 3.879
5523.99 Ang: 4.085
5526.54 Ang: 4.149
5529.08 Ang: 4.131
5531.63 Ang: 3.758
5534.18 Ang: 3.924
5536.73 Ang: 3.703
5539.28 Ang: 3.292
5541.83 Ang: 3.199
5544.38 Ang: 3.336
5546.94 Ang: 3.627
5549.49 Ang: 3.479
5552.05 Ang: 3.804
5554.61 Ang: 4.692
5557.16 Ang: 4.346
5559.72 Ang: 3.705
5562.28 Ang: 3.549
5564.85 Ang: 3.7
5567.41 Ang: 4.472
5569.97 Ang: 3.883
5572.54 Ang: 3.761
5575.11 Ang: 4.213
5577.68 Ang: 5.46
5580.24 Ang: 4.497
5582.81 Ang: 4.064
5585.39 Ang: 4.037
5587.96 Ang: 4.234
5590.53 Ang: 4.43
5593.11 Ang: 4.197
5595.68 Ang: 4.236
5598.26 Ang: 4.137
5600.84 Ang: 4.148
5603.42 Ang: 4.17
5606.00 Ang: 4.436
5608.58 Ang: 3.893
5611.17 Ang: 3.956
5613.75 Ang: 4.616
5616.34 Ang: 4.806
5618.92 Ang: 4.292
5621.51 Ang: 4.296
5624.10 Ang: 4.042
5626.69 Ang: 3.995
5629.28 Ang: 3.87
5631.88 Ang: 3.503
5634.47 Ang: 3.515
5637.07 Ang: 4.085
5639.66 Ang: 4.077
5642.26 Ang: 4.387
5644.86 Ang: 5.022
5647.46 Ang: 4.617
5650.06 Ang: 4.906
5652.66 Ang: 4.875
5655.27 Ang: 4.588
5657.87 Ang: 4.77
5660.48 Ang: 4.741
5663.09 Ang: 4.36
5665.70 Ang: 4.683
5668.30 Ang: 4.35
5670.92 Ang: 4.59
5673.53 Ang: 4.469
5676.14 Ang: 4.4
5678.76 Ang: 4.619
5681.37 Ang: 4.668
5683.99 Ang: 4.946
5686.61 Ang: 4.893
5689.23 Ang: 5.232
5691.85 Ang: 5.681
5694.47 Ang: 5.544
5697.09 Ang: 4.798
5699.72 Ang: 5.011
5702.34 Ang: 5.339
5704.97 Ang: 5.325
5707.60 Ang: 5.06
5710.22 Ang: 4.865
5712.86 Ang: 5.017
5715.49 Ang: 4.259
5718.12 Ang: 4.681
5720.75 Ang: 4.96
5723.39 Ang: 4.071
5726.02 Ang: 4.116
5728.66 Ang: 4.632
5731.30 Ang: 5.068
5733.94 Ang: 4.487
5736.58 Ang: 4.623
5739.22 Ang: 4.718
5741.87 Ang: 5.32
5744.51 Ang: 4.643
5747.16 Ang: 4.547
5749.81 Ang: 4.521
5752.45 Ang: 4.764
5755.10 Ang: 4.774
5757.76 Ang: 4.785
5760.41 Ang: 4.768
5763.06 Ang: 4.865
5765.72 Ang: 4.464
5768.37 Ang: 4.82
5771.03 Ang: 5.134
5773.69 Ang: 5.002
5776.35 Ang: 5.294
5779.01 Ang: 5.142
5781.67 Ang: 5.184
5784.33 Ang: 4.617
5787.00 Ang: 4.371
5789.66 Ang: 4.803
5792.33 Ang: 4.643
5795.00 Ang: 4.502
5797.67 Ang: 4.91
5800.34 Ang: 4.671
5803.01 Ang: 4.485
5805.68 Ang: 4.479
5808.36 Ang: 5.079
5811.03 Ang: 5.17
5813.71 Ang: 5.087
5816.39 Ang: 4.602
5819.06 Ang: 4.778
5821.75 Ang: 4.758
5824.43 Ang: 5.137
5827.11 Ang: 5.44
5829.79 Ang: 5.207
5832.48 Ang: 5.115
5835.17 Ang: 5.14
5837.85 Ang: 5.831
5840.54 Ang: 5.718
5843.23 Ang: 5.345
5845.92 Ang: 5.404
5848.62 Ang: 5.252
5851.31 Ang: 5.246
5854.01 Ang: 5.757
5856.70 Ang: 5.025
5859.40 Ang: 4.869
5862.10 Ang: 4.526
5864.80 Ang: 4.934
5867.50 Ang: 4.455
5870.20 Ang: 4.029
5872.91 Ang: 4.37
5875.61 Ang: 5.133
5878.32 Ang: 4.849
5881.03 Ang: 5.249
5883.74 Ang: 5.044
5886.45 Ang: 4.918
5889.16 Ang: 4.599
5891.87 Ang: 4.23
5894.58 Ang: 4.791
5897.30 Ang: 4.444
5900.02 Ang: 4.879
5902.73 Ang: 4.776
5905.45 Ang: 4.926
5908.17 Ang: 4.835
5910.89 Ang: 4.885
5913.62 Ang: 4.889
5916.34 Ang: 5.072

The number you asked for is 0.3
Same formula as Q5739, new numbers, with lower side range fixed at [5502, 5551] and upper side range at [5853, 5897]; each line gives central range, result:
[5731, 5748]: -1.3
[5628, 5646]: 0.4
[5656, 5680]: -1.8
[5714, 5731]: -0.5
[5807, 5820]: -0.9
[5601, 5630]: -0.9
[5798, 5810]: -0.3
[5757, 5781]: -2.3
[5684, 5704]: -4.2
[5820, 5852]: -4.2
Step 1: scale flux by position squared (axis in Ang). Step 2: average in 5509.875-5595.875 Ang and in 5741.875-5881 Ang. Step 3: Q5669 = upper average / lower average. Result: 1.34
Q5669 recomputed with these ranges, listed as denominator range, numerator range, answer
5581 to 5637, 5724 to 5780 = 1.21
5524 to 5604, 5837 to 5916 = 1.37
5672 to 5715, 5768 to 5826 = 1.01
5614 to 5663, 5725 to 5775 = 1.13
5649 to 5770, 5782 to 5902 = 1.08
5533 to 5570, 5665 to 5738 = 1.34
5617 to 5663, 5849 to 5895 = 1.21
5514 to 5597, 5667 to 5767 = 1.27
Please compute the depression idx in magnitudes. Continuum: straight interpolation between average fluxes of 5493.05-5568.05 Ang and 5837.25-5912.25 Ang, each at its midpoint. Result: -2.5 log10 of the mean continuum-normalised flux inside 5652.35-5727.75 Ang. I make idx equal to -0.10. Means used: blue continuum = 3.89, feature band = 4.79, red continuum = 4.93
